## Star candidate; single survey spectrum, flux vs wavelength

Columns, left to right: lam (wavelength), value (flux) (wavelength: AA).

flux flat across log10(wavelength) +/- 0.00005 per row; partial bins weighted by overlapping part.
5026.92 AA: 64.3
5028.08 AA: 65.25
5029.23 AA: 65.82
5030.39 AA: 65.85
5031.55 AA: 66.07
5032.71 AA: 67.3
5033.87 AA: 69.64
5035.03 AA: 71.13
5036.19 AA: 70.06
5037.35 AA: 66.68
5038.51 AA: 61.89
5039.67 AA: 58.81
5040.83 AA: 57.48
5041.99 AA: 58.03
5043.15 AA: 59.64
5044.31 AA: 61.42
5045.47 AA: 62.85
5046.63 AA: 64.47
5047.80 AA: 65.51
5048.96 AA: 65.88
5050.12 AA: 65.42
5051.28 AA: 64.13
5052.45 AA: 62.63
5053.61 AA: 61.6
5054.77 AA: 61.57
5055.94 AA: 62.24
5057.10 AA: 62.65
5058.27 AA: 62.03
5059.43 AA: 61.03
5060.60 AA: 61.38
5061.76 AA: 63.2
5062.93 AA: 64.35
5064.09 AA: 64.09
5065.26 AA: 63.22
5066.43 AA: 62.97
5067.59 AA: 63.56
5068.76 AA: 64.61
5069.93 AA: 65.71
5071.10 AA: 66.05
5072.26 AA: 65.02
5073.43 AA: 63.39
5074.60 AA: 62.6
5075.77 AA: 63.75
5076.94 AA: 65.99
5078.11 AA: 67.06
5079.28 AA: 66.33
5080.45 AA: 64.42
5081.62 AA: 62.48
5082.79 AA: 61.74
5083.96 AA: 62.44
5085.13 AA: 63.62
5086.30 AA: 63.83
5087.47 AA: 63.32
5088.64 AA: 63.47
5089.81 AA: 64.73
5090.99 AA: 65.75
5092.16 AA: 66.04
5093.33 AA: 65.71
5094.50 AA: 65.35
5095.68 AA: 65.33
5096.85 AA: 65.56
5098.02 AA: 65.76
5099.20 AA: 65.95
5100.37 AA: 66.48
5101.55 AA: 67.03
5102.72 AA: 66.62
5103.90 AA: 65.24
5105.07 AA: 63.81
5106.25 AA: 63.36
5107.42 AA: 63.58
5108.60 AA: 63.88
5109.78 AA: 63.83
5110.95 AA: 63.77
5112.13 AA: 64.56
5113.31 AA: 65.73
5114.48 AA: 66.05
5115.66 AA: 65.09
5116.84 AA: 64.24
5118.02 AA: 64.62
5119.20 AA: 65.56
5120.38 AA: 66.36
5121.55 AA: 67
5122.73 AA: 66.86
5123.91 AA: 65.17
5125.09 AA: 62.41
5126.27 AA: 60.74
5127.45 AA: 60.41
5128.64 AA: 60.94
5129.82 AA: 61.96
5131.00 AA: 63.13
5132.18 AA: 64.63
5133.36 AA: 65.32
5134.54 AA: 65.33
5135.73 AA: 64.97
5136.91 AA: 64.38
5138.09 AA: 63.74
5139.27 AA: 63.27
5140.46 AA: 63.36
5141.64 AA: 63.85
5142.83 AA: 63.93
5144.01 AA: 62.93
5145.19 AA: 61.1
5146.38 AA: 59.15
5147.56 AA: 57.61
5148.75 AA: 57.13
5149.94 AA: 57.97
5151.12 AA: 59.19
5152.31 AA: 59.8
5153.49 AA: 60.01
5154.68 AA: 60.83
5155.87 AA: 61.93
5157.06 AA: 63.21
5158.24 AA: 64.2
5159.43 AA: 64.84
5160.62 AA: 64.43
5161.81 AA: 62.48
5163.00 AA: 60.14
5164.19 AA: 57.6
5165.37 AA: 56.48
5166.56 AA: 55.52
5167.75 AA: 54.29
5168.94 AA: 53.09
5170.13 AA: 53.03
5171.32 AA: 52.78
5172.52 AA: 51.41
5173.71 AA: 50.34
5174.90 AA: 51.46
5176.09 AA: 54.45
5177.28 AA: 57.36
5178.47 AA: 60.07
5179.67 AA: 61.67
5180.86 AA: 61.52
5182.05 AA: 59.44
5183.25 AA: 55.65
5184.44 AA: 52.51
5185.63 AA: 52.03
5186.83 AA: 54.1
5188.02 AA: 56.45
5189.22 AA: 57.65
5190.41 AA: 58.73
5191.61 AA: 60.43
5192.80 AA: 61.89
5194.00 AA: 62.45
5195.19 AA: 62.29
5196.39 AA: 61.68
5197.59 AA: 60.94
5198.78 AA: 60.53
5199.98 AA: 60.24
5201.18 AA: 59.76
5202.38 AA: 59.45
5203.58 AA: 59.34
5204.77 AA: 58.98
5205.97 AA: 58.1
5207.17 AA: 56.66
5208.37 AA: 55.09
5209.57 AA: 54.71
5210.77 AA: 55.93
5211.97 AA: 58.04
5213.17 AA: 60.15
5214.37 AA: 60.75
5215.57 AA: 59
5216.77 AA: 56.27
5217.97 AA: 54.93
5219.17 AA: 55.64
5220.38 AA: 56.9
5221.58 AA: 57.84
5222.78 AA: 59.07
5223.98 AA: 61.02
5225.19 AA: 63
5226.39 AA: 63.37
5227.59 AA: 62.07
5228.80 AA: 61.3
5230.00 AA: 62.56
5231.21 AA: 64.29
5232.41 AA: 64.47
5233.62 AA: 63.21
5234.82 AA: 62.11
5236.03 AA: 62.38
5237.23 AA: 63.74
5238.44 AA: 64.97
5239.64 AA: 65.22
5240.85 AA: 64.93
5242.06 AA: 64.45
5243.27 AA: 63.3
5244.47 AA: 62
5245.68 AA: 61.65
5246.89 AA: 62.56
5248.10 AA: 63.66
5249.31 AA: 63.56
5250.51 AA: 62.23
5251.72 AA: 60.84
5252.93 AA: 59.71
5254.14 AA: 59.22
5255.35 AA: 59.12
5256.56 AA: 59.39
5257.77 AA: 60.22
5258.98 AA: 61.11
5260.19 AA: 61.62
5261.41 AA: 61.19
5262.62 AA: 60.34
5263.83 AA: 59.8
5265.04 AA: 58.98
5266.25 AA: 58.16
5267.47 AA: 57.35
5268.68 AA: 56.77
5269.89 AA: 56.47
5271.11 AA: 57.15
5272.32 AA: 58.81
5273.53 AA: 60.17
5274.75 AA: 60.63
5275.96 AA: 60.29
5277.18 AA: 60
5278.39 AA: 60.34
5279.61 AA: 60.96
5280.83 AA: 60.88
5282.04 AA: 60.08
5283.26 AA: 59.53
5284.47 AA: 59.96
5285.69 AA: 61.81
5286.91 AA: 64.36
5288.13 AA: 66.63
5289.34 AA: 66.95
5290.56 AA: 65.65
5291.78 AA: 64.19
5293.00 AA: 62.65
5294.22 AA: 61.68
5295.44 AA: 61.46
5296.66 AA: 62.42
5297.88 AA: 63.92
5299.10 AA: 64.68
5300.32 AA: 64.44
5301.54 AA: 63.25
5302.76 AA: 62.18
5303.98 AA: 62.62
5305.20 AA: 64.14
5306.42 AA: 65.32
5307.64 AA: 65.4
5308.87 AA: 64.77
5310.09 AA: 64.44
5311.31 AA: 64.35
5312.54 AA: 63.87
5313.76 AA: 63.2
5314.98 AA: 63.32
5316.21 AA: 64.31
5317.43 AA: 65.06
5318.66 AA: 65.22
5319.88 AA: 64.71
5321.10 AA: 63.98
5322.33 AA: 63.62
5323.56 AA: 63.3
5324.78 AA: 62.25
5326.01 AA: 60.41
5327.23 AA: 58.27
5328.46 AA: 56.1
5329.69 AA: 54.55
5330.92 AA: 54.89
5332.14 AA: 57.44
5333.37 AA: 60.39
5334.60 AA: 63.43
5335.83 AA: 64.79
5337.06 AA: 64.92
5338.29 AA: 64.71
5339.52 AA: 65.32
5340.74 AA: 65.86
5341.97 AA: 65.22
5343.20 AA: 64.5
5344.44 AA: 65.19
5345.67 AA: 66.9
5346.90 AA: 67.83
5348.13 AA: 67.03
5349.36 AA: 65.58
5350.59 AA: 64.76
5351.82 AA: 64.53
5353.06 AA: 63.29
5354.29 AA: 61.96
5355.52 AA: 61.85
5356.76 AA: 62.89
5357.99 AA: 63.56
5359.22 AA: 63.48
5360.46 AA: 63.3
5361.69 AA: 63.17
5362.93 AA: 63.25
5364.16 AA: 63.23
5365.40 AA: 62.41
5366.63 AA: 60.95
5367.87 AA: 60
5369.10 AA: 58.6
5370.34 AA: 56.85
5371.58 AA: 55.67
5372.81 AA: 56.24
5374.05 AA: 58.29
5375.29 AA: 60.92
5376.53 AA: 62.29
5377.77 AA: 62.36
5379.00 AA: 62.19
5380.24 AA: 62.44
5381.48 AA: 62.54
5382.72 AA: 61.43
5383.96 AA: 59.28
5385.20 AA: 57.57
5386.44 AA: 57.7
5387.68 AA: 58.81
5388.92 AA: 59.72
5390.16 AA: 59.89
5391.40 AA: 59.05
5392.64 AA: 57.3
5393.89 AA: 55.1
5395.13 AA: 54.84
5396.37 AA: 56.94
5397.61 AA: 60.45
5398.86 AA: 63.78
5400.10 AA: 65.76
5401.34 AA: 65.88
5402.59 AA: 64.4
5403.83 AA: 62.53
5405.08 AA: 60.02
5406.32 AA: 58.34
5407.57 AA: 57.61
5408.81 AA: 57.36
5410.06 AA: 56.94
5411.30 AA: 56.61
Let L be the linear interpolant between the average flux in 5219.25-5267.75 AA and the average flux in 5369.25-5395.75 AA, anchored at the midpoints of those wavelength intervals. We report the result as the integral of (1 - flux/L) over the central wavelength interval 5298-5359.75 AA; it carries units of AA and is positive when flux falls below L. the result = -3.5 AA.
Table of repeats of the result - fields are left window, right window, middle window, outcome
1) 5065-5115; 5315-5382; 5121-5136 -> 0.14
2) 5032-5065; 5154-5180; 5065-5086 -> -0.68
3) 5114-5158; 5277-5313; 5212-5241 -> 0.87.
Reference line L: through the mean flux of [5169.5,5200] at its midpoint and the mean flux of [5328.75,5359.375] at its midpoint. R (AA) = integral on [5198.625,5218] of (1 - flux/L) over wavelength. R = 0.0 AA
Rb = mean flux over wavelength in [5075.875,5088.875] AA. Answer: 64.1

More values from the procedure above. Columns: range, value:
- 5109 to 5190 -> 60.5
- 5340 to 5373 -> 63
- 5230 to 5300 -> 61.7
